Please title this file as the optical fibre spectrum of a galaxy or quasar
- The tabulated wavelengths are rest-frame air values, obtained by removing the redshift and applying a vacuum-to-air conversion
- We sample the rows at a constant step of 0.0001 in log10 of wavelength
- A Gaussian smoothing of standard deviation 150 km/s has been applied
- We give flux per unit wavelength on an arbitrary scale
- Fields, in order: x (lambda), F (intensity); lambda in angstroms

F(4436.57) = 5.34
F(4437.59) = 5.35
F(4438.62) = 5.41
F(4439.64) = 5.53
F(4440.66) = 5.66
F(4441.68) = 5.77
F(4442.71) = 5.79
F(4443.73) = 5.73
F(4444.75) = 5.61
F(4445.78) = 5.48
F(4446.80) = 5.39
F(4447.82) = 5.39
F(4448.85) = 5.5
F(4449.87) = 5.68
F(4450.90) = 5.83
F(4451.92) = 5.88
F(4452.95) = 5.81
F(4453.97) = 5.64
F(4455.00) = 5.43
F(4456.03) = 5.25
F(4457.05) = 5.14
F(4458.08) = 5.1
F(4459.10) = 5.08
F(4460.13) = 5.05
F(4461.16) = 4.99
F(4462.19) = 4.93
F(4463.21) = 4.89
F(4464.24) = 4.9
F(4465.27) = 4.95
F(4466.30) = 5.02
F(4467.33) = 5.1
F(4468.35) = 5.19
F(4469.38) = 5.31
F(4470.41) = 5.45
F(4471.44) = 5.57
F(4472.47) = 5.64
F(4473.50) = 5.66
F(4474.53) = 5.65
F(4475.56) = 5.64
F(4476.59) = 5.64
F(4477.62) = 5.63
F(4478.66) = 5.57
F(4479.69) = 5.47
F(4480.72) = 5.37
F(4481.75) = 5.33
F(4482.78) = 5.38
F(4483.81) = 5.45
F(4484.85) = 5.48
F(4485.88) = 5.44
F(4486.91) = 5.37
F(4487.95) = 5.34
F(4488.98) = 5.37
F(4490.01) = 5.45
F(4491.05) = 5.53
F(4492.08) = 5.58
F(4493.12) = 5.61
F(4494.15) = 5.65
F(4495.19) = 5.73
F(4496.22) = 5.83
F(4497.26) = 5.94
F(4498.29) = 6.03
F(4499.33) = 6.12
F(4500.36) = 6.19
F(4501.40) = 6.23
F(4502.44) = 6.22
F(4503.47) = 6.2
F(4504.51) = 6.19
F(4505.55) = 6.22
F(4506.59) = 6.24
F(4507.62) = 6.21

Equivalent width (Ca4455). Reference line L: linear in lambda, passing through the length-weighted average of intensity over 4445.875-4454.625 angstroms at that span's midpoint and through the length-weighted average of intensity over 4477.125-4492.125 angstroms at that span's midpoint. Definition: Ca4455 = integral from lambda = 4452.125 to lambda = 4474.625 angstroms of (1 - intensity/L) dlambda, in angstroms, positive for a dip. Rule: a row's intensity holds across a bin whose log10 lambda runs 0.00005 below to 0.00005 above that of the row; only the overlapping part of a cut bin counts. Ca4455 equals 1.2 angstroms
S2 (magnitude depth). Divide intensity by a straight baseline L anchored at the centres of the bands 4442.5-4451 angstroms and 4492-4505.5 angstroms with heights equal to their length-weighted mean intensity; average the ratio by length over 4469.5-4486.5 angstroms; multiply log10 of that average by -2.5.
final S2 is 0.059 mag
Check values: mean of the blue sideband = 5.58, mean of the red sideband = 5.98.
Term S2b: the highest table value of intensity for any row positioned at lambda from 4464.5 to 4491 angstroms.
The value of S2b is 5.66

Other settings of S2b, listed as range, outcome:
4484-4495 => 5.65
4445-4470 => 5.88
